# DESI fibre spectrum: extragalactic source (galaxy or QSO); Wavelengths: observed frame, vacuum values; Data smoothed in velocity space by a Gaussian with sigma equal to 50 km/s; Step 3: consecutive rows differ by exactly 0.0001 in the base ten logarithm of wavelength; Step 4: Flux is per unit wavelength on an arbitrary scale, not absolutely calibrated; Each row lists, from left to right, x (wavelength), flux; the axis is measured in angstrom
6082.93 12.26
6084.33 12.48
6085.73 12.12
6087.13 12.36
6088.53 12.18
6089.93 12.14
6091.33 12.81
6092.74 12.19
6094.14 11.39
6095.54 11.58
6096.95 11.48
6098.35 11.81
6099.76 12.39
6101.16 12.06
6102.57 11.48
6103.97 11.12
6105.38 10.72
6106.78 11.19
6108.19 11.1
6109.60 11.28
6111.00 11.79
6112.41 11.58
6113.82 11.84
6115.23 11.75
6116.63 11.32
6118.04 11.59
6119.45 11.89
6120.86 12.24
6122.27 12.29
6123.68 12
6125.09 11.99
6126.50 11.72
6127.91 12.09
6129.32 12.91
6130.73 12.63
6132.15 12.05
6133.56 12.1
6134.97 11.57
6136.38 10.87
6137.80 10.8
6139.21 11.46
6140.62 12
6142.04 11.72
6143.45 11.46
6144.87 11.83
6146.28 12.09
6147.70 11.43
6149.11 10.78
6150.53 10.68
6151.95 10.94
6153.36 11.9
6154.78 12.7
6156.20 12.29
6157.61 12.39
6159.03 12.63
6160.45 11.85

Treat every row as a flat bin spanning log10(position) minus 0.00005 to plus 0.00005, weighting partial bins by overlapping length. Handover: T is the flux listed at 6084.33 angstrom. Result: 12.48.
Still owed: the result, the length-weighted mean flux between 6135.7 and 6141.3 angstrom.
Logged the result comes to 11.3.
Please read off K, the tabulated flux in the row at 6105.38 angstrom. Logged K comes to 10.72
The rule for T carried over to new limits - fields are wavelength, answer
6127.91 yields 12.09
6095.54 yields 11.58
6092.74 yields 12.19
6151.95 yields 10.94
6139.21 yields 11.46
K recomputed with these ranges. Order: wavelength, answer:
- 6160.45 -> 11.85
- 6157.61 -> 12.39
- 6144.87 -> 11.83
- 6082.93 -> 12.26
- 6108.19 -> 11.1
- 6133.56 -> 12.1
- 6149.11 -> 10.78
